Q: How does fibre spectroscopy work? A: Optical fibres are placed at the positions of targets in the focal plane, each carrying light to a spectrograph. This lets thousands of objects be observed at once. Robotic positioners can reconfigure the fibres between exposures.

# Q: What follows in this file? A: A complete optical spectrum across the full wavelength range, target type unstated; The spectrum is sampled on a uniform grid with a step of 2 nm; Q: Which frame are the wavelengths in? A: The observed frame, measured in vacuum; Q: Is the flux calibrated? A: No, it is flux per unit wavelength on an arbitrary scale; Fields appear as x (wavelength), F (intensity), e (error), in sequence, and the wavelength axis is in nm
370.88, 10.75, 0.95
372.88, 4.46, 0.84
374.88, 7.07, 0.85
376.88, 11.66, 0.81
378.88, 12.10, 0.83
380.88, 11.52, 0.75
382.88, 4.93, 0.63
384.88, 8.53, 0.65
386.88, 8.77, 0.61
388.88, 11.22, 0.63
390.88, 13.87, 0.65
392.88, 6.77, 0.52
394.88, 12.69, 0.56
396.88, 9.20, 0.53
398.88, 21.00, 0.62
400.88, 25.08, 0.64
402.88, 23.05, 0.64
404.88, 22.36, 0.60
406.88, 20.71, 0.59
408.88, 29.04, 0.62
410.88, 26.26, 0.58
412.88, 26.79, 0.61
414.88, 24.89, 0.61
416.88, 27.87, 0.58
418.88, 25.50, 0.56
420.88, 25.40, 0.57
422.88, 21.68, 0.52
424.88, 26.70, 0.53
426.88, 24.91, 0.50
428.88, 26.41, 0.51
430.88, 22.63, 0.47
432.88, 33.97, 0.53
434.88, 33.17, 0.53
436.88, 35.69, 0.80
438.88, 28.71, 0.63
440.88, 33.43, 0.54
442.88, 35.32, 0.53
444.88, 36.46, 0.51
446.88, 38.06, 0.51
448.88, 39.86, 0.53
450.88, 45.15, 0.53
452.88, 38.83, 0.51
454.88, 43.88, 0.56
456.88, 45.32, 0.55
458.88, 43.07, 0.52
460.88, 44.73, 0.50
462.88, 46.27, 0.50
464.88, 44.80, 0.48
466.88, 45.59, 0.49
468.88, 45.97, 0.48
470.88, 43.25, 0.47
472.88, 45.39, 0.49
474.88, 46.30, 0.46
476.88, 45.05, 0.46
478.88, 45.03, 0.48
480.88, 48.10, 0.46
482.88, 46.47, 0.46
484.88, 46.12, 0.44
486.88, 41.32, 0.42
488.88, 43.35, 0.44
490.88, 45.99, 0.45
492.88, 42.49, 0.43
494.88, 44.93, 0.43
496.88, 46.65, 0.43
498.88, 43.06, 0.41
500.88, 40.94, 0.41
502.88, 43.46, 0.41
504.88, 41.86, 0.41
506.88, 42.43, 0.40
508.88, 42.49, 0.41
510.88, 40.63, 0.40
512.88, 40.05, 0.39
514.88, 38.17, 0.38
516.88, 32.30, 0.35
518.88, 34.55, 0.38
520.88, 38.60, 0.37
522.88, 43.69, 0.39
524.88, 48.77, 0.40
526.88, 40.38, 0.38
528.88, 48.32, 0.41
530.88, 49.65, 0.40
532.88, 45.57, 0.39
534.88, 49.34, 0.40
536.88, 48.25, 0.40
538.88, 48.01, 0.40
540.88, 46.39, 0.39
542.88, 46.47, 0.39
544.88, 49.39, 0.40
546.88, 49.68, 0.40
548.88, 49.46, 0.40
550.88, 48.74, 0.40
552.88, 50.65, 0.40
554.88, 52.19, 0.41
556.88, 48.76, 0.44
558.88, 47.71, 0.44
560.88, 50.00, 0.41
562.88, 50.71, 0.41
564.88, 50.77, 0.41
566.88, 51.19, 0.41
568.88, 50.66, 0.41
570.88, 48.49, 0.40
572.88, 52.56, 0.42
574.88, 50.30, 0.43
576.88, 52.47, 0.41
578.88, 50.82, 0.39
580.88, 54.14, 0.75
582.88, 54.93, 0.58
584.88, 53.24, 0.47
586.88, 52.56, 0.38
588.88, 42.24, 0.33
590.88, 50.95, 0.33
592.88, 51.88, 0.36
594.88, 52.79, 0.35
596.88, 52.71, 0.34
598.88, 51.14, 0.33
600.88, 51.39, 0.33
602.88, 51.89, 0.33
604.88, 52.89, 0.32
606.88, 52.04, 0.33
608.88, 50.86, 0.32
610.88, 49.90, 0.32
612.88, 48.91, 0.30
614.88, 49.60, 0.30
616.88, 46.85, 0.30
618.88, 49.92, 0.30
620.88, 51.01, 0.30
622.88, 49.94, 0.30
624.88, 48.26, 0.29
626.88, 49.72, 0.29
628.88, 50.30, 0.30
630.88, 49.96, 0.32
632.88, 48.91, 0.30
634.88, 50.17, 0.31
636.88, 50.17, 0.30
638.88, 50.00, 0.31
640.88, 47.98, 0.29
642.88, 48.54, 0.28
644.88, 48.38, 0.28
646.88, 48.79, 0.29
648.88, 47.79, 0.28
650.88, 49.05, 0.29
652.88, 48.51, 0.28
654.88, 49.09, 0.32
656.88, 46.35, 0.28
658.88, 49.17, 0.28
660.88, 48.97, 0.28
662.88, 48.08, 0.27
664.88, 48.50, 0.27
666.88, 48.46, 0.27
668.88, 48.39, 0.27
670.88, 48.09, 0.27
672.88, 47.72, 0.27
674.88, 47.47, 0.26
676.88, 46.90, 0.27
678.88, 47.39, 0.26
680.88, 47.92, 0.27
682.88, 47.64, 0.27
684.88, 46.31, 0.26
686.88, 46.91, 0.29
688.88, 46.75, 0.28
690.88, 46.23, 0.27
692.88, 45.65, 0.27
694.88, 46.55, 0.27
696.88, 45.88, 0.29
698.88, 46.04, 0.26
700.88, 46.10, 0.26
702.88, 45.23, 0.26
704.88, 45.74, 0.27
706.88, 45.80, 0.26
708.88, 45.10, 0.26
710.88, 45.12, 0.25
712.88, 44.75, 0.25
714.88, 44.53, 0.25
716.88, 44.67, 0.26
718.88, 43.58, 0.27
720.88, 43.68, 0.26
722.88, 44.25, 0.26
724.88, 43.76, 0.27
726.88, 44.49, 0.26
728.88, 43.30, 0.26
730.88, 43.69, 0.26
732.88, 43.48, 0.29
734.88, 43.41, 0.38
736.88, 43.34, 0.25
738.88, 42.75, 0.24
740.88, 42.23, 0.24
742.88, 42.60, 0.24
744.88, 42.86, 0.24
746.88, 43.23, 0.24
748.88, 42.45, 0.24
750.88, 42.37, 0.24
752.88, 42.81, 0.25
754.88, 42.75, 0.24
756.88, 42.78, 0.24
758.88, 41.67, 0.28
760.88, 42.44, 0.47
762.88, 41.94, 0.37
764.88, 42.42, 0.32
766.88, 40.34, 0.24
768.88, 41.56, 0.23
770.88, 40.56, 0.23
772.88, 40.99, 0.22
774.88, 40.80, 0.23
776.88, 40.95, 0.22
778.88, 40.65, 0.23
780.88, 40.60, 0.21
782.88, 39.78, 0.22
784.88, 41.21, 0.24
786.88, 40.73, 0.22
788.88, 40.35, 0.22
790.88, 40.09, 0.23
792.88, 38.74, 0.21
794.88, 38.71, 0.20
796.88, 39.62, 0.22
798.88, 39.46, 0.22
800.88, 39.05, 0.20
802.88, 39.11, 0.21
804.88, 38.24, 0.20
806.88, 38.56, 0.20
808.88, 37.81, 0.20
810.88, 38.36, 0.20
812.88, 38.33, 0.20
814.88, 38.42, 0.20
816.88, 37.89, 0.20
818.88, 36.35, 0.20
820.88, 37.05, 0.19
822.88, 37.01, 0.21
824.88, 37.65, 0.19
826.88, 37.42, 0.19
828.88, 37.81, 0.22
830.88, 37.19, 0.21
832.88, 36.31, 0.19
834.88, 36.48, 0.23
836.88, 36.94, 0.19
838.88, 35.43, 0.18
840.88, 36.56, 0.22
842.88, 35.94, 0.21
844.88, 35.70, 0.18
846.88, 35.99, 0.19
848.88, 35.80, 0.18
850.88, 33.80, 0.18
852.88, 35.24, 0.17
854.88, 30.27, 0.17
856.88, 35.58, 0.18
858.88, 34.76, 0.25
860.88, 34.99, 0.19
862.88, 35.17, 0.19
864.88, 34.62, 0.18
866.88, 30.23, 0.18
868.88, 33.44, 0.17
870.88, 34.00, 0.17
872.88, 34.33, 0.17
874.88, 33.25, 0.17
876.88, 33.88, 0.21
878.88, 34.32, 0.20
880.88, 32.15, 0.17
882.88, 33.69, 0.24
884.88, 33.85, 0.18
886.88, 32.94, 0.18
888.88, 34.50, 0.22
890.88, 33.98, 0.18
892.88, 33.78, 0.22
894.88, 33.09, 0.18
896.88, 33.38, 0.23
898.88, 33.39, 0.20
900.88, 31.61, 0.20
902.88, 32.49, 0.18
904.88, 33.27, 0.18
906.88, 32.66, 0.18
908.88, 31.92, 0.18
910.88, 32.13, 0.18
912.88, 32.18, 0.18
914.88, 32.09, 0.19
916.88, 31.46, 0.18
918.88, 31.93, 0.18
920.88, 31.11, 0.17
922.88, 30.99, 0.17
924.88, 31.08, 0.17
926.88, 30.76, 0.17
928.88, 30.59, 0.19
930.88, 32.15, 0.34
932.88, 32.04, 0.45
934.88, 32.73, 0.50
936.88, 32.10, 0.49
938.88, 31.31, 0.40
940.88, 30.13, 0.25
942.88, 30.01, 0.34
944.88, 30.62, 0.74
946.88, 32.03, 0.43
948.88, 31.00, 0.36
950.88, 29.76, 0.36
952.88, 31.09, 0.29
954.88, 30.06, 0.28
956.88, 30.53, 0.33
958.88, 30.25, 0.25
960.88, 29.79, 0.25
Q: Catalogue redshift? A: 0.00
